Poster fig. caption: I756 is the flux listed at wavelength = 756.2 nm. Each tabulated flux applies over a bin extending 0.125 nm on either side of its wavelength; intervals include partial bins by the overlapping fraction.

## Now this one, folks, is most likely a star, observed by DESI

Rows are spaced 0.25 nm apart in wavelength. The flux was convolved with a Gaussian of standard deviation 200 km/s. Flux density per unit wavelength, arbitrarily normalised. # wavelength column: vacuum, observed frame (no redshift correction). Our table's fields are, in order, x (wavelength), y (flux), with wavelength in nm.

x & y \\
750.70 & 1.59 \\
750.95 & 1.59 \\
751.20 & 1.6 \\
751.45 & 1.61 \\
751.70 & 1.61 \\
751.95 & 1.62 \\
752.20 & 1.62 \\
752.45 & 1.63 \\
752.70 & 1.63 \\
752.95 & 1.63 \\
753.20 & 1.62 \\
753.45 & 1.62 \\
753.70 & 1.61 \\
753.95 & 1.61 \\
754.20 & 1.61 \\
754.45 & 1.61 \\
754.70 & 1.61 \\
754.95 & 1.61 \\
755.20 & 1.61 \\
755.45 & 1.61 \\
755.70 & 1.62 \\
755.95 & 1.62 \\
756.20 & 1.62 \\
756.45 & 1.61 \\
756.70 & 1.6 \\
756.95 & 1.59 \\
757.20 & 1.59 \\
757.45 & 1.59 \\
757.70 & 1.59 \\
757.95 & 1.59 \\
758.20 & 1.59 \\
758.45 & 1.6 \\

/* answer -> 1.62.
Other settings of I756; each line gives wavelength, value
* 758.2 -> 1.59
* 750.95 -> 1.59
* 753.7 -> 1.61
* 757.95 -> 1.59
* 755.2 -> 1.61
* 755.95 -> 1.62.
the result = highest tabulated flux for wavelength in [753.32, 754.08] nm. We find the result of 1.62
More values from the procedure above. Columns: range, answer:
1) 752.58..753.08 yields 1.63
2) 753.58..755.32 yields 1.61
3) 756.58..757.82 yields 1.6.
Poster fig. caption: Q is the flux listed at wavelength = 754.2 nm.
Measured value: 1.61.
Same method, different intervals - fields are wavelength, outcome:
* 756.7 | 1.6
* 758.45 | 1.6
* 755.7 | 1.62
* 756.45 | 1.61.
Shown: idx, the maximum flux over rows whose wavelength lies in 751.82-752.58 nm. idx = 1.63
